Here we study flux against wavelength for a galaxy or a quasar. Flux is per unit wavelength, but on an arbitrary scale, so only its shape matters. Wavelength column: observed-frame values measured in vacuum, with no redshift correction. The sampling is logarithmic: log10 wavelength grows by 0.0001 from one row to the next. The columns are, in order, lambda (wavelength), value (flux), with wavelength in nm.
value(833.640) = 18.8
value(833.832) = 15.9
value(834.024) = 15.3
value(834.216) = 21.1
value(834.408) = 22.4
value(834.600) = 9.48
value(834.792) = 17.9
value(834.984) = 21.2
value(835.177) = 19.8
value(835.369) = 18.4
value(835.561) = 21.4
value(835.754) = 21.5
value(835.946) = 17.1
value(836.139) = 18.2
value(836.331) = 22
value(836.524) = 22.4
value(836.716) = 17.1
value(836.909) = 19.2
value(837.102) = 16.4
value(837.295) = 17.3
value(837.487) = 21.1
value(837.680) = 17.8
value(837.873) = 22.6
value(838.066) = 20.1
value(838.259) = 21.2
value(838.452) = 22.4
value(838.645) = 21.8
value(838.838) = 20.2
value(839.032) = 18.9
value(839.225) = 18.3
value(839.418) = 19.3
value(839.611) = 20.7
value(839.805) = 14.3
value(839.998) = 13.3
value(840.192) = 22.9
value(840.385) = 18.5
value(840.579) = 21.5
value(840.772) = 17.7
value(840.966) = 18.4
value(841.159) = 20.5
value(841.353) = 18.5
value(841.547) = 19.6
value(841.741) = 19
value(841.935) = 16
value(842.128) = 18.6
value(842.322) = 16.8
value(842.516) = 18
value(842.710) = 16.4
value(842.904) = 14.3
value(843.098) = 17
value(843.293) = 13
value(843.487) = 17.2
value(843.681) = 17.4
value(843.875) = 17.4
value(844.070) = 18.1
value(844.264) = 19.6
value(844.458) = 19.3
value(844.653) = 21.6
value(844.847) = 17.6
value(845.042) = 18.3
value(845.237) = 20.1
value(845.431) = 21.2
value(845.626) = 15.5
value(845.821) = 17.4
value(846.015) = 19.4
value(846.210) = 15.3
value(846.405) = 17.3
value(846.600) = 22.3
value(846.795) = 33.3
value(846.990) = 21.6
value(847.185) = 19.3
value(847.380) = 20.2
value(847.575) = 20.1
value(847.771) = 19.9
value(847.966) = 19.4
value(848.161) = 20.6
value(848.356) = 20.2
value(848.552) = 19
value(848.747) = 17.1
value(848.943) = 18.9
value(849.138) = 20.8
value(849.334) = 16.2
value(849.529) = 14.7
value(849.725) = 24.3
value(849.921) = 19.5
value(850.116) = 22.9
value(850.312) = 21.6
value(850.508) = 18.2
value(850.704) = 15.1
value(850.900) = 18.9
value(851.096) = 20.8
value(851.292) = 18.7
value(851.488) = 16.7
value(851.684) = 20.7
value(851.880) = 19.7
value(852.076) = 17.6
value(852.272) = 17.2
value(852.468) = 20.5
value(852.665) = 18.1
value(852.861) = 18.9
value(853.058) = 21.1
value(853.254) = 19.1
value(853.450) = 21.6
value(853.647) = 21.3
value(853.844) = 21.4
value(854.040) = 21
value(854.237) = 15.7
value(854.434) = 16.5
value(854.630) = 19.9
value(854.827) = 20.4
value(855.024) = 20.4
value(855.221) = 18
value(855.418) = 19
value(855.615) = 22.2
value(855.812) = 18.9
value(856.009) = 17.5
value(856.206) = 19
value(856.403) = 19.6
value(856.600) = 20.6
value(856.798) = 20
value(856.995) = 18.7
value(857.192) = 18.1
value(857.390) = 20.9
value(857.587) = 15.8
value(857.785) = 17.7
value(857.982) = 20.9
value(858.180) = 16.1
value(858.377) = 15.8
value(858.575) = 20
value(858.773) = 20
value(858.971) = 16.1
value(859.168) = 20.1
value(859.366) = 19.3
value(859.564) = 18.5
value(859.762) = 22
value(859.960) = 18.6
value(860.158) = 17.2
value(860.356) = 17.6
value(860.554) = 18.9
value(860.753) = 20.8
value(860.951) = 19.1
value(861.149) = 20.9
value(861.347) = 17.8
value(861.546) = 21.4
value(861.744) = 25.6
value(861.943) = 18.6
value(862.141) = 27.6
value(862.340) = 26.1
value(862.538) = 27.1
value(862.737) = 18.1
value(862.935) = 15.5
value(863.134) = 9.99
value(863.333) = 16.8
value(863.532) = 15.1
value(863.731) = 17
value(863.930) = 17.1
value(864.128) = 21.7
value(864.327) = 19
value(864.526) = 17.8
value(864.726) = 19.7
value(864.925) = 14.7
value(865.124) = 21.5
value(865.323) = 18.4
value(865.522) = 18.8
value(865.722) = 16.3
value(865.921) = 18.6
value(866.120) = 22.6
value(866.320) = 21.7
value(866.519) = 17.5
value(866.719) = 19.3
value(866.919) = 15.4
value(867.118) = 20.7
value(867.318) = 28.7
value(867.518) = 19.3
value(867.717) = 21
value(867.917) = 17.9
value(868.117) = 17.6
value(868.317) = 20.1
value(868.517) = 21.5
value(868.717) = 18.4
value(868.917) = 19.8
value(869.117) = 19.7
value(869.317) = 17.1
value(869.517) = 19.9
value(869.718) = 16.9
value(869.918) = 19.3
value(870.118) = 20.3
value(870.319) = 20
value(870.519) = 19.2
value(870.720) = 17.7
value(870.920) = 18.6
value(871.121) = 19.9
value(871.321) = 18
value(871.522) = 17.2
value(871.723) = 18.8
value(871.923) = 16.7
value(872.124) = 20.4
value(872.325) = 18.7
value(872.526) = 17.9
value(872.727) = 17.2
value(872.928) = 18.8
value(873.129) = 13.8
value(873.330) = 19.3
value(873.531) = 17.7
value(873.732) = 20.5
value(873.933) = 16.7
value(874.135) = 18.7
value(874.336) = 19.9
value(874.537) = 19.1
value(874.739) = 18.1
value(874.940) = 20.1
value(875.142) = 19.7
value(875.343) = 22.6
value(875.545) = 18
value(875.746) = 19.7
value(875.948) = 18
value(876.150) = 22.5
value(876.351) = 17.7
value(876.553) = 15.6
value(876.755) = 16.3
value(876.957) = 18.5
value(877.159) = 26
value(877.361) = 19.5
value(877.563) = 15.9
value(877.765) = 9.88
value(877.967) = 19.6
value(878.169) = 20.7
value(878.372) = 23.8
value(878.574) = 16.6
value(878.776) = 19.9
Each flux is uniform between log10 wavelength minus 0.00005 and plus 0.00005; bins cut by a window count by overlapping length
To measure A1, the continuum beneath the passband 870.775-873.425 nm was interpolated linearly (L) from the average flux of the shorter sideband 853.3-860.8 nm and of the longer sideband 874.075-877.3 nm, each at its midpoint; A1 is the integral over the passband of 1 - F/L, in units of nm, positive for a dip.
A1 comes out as 0.17 nm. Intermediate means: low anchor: 19.1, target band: 18.1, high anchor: 19.4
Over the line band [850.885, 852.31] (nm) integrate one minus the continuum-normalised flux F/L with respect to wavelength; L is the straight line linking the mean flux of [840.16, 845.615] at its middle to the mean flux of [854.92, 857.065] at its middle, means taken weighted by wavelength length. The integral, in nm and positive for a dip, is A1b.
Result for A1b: 0.02 nm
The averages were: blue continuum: 18.3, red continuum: 19.5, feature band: 18.9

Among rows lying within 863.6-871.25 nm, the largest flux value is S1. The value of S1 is 28.7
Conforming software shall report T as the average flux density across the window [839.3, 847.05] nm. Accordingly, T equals 18.6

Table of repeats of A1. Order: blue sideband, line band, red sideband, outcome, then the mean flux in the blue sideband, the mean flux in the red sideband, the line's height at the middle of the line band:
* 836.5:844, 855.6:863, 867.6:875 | -0.42 nm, 18.5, 18.7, 18.6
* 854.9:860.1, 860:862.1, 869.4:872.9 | -0.12 nm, 19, 18.6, 18.9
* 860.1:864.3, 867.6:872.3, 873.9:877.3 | 0.11 nm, 19.5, 19.3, 19.4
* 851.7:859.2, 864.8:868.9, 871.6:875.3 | -0.17 nm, 19.1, 18.5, 18.7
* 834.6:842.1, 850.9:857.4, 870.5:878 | -0.17 nm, 19.2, 18.5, 18.9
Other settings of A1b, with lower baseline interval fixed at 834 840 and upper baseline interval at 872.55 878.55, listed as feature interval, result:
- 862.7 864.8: 0.21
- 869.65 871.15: -0.02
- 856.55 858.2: 0.01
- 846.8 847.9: -0.13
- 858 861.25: 0.01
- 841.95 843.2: 0.15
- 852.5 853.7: -0.06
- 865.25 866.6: -0.02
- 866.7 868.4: -0.11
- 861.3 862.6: -0.32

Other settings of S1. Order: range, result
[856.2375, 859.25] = 20.9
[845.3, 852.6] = 33.3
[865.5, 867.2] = 22.6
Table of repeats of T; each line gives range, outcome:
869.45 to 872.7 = 18.7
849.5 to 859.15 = 19.2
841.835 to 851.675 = 18.9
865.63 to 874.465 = 19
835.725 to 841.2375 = 19.4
